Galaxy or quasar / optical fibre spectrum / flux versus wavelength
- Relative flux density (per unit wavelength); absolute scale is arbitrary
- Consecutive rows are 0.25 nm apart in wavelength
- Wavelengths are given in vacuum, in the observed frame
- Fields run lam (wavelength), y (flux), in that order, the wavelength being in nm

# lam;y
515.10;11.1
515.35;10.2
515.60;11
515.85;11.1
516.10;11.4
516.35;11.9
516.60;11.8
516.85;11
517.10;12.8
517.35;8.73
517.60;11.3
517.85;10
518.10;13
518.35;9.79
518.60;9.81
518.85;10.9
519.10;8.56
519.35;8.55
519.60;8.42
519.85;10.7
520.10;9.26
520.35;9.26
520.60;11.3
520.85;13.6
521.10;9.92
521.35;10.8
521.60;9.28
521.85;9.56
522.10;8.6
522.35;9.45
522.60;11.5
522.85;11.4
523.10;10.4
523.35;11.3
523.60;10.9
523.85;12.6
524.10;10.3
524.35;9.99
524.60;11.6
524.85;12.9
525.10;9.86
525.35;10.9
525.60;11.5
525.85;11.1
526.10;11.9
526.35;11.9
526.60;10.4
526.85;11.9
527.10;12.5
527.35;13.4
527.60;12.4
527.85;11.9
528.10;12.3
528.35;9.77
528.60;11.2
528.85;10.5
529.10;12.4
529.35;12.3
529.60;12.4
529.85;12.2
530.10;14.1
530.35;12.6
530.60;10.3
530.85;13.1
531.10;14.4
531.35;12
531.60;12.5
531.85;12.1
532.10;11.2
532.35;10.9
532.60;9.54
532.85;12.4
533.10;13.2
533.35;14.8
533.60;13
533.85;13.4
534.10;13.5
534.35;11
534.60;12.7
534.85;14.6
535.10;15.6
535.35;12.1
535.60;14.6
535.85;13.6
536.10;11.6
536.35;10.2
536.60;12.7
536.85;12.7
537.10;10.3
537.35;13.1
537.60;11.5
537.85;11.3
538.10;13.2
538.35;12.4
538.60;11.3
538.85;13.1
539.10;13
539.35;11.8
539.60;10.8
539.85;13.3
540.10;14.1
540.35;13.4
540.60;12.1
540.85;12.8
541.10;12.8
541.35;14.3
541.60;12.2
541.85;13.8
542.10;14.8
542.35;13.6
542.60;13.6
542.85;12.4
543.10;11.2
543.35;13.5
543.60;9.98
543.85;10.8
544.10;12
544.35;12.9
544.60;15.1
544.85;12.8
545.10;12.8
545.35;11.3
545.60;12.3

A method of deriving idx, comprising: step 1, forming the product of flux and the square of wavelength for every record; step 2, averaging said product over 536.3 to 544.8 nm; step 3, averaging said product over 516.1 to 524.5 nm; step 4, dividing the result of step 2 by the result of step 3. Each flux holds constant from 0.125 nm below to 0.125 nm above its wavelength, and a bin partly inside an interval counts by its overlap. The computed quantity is 1.3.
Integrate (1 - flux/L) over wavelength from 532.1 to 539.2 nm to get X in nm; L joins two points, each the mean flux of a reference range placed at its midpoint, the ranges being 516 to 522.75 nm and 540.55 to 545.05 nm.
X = -0.26 nm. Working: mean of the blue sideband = 10.4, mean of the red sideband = 12.8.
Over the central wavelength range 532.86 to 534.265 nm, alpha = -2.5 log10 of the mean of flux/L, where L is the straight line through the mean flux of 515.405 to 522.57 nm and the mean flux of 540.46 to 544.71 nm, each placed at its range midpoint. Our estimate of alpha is -0.130 mag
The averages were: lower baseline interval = 10.4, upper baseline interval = 12.8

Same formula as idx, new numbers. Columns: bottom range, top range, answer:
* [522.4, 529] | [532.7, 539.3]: 1.16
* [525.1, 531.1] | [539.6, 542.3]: 1.17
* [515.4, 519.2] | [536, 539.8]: 1.19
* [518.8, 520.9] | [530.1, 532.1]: 1.31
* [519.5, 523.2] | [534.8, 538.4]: 1.30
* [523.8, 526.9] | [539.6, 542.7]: 1.25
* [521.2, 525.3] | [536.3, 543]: 1.26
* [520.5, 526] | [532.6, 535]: 1.25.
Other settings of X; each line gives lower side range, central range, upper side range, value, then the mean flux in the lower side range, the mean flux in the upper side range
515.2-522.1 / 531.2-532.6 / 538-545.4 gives 0.02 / 10.5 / 12.7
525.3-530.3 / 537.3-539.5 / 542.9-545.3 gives -0.02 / 11.9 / 12.3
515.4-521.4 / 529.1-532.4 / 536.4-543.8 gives -0.18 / 10.6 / 12.5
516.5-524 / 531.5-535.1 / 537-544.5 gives -0.25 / 10.5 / 12.5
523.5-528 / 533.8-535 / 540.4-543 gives -0.06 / 11.6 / 13.2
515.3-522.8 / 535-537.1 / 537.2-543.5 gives -0.07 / 10.5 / 12.8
